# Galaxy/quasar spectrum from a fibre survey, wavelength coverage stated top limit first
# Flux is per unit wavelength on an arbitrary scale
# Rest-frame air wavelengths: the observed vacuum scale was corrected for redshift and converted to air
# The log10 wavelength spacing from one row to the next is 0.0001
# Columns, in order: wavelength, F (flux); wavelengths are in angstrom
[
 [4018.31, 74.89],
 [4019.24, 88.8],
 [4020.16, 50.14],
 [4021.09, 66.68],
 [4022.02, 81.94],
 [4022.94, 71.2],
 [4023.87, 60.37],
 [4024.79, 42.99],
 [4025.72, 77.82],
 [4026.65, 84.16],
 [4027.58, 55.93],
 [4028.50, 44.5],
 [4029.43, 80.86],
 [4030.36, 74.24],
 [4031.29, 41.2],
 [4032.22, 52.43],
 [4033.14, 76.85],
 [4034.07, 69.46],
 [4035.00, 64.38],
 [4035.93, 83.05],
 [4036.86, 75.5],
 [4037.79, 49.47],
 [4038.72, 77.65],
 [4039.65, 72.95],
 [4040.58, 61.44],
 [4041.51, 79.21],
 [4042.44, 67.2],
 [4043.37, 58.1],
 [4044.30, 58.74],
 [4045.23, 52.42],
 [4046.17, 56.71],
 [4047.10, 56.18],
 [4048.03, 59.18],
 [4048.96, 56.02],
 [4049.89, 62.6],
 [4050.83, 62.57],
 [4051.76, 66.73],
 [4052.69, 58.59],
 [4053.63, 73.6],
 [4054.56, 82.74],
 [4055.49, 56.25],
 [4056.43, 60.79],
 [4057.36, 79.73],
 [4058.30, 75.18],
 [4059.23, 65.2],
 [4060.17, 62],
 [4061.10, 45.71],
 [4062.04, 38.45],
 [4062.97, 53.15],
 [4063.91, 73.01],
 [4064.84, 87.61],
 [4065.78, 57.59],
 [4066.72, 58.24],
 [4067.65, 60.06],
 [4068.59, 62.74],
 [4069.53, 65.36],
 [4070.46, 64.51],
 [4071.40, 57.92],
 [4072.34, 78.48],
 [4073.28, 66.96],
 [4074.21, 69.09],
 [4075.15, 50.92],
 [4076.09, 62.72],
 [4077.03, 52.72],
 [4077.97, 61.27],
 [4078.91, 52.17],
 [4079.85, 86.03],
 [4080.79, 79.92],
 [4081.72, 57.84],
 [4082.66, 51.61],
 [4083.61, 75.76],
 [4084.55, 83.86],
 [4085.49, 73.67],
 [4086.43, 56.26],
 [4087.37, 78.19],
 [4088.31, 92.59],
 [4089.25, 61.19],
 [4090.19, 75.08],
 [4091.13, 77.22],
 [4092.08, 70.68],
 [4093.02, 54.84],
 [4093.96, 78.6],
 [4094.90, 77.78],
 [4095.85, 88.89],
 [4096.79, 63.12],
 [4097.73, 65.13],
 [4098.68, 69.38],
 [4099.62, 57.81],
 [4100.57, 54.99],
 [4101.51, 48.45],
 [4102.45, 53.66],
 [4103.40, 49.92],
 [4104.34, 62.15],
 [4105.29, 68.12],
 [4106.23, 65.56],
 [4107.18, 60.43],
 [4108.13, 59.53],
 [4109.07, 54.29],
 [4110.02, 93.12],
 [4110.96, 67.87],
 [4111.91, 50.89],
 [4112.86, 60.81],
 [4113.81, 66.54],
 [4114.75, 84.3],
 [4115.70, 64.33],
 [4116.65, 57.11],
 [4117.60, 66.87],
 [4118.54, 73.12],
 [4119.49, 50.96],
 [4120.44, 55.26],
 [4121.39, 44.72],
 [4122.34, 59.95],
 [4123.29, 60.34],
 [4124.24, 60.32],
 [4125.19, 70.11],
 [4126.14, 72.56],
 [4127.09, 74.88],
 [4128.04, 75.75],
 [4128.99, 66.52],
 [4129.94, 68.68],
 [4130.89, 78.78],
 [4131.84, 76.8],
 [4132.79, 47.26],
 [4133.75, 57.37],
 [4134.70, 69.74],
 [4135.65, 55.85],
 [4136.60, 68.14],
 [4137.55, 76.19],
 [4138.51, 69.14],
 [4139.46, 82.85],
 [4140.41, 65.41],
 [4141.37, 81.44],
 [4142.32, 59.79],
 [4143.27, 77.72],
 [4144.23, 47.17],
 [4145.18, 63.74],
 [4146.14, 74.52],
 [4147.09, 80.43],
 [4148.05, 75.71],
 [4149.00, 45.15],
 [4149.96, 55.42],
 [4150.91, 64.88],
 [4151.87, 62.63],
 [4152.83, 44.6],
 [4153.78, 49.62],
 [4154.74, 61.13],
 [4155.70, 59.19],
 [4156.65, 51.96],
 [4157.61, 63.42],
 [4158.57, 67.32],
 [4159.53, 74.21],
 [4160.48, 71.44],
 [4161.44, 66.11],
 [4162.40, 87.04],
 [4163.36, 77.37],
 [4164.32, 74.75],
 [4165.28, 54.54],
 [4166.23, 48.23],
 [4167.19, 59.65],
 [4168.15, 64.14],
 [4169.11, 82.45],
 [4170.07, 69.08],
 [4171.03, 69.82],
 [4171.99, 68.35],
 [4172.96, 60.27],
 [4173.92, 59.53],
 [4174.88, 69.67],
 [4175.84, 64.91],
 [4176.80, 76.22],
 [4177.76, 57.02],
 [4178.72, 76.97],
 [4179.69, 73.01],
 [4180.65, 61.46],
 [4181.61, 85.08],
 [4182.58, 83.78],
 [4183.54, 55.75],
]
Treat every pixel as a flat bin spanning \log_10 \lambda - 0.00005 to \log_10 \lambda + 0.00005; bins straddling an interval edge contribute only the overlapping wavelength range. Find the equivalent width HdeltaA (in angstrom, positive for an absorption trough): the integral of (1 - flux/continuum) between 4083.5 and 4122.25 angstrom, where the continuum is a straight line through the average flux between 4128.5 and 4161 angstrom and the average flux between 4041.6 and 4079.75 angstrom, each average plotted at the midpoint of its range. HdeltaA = -1.31 angstrom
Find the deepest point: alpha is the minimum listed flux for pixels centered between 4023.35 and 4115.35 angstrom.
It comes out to 38.45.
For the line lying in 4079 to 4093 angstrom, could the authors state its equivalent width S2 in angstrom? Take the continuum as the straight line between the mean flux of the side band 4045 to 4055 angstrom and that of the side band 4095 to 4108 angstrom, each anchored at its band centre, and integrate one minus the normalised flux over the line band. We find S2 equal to -2.1 angstrom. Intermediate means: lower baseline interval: 62.6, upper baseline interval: 62.5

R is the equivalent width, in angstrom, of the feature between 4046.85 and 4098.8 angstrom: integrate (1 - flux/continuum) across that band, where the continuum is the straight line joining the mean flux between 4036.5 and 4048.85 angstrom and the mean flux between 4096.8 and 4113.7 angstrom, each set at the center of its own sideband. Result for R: -3.4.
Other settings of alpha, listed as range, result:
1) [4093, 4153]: 44.6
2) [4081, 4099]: 51.61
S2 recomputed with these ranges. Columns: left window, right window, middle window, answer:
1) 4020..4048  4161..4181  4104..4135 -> 0.8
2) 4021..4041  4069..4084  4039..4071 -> 1.1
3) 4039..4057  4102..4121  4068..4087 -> -0.7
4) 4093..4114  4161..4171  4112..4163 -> 0.9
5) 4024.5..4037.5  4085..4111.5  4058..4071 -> 0.9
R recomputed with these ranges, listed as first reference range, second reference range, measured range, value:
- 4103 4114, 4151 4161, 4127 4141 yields -1.6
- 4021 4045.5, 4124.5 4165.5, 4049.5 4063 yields 0.6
